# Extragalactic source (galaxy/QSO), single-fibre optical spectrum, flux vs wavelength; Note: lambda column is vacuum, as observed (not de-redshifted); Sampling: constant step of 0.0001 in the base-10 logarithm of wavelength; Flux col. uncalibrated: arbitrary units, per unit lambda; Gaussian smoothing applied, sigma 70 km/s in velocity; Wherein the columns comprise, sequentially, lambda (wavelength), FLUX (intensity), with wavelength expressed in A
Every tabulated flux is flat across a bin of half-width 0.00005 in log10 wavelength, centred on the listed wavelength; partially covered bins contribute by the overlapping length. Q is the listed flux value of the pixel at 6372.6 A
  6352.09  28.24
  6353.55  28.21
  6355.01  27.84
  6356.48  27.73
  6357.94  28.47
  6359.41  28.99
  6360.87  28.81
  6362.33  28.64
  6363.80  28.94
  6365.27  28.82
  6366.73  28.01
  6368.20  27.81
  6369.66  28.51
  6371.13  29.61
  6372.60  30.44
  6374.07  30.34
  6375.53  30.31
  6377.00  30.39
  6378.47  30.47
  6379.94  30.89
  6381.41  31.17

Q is 30.44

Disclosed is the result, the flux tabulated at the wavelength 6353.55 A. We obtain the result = 28.21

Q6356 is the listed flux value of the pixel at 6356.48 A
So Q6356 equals 27.73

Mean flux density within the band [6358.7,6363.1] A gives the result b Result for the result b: 28.8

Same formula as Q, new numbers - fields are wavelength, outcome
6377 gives 30.39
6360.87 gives 28.81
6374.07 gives 30.34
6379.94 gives 30.89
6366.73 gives 28.01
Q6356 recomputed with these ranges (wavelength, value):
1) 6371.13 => 29.61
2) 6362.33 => 28.64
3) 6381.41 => 31.17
